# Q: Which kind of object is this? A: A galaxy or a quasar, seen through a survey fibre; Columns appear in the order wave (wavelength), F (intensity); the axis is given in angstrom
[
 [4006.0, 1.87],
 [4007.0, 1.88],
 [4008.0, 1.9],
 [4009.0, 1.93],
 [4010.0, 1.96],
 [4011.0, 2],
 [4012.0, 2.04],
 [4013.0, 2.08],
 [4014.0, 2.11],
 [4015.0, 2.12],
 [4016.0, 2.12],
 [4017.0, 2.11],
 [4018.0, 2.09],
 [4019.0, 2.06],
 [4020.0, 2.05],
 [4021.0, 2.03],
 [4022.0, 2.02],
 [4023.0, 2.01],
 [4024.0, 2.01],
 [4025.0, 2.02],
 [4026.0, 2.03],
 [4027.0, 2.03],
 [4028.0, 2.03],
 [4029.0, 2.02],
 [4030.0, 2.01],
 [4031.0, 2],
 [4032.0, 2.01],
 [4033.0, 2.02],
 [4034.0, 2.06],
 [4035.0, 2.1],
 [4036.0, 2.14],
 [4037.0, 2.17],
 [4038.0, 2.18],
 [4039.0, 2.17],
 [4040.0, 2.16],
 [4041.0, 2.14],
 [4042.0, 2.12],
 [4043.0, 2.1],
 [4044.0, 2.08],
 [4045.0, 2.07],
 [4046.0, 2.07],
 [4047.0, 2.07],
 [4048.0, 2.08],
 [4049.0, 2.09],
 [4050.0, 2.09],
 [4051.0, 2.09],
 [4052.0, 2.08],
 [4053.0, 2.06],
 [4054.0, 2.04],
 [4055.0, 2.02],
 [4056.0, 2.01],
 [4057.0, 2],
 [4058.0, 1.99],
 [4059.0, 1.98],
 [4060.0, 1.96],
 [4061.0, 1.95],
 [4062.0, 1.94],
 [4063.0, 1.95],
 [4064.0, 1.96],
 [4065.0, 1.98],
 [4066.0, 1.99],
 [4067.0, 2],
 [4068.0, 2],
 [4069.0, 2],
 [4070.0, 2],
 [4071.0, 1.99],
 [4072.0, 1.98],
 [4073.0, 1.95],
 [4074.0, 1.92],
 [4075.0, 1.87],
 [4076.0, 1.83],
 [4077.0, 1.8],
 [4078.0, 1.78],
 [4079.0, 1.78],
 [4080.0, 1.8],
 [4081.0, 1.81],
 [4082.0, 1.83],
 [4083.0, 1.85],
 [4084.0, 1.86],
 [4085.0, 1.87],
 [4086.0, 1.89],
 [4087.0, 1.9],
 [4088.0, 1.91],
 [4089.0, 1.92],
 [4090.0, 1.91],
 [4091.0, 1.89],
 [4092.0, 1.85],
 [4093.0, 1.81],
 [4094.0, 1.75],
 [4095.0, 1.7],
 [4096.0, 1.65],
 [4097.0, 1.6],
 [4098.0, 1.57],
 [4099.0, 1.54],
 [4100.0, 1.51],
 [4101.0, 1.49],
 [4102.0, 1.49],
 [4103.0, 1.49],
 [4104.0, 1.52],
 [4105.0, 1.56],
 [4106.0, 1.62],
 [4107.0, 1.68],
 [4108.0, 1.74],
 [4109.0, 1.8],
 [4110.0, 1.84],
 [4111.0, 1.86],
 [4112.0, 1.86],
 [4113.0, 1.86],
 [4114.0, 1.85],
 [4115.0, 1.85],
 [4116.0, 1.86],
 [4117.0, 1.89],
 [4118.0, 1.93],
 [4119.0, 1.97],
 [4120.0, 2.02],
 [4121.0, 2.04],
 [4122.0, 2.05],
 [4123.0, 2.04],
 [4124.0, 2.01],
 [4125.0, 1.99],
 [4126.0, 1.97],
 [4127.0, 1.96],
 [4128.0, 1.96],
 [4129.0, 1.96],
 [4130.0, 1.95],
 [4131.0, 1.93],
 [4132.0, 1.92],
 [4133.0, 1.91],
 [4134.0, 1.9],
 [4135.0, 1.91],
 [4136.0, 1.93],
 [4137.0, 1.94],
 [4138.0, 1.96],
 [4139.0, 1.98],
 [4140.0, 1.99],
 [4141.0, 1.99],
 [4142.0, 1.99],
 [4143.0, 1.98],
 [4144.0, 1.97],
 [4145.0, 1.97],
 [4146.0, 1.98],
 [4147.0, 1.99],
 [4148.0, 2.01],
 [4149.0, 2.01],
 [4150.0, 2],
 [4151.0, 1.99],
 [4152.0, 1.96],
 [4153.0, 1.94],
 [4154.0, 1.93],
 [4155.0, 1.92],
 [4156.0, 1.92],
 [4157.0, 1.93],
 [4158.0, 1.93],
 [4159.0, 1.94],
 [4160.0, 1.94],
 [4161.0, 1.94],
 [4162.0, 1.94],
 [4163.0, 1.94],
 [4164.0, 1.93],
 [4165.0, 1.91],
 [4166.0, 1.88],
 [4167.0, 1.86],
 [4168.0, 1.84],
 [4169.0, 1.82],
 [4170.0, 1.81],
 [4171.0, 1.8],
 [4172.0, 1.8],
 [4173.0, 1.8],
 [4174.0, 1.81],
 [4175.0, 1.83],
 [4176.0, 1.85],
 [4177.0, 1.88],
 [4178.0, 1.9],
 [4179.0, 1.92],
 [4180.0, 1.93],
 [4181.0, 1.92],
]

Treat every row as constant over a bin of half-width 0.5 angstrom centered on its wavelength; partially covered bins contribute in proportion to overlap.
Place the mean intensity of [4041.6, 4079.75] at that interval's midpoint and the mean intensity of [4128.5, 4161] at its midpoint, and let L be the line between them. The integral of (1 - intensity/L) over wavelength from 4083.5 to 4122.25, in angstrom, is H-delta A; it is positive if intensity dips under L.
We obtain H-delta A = 3.82 angstrom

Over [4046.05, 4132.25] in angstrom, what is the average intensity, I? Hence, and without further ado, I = 1.88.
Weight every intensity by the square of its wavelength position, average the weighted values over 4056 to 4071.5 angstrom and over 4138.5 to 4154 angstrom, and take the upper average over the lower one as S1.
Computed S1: 1.04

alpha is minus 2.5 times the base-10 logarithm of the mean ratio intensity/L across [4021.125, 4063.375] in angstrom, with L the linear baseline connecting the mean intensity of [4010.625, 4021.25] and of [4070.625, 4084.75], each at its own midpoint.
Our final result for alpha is -0.04 mag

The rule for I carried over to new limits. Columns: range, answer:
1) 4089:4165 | 1.87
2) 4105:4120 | 1.83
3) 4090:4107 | 1.64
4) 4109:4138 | 1.93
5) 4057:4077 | 1.96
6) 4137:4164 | 1.96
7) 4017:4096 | 1.98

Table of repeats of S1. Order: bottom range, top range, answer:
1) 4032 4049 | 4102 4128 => 0.91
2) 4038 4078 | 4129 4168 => 1.01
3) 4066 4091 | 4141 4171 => 1.06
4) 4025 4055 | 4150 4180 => 0.97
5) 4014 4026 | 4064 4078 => 0.97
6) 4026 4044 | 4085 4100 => 0.87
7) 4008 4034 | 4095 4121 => 0.89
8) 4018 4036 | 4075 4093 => 0.94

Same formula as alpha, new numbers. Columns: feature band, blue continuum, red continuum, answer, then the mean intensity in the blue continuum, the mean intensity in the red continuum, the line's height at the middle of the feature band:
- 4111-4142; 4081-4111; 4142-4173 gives -0.07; 1.73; 1.92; 1.83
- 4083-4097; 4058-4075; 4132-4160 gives 0.08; 1.97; 1.96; 1.97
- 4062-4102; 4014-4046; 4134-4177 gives 0.10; 2.07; 1.92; 2.01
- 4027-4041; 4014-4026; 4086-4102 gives -0.05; 2.06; 1.73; 2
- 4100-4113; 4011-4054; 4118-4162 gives 0.20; 2.07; 1.96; 2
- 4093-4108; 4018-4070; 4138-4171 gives 0.24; 2.04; 1.94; 1.99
